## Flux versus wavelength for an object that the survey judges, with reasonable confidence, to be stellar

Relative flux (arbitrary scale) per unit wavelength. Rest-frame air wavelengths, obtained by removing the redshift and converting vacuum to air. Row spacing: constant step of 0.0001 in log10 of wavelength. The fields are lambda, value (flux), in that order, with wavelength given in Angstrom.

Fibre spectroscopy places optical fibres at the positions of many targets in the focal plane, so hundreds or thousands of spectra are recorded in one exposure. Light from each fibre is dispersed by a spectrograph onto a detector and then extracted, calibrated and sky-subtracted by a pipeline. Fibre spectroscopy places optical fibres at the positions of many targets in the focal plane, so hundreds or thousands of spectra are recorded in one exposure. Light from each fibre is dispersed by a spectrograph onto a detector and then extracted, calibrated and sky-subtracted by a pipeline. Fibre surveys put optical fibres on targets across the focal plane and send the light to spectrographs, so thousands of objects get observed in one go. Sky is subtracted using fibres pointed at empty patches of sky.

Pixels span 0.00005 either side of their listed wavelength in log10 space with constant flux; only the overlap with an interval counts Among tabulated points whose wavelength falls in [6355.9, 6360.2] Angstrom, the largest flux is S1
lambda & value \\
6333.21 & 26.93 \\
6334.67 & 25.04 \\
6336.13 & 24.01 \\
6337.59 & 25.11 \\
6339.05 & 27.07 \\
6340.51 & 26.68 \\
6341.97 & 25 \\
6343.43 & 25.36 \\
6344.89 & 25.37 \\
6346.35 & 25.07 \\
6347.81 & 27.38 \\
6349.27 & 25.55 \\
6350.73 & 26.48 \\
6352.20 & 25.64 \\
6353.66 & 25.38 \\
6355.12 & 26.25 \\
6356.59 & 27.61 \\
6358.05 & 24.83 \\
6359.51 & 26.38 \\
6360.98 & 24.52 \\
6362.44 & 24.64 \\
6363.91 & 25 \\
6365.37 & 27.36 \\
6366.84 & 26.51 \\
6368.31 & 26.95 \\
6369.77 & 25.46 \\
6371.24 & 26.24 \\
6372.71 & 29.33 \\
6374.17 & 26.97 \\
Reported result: 27.61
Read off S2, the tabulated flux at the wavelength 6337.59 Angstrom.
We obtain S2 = 25.11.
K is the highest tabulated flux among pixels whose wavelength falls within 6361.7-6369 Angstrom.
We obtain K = 27.36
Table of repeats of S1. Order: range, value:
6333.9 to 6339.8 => 27.07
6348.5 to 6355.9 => 26.48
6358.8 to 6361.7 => 26.38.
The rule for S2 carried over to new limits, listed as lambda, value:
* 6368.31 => 26.95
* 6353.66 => 25.38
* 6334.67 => 25.04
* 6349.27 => 25.55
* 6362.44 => 24.64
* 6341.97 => 25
